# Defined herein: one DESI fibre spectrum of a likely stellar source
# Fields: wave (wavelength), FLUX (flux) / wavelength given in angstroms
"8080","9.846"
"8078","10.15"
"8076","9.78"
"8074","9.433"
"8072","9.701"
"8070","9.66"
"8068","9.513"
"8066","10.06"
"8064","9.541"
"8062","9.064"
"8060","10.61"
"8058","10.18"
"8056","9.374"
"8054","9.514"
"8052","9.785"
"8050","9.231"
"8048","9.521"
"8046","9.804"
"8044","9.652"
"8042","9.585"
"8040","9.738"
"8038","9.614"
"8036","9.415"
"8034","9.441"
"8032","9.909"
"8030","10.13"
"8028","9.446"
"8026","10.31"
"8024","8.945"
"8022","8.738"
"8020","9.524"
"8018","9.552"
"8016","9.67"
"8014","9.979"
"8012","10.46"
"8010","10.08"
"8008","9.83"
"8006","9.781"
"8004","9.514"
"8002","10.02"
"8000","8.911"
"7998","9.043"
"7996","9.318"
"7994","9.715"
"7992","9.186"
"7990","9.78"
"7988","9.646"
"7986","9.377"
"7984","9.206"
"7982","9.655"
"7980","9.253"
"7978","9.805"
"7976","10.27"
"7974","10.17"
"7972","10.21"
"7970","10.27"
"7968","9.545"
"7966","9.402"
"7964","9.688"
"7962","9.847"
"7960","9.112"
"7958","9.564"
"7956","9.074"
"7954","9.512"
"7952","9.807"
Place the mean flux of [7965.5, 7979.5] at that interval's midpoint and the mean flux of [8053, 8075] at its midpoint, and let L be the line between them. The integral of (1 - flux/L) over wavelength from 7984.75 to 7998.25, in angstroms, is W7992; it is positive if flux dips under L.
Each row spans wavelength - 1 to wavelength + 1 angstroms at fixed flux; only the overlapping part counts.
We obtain 0.6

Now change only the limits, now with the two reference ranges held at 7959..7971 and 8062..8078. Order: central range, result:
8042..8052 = 0.1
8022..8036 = 0.1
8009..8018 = -0.3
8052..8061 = -0.2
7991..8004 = 0.4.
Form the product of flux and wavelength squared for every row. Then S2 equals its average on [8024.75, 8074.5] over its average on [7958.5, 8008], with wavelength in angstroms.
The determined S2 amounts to 1.0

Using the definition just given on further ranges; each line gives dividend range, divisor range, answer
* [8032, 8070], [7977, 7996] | 1.03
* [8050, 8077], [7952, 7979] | 1.02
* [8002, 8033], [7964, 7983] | 1.00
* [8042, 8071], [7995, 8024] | 1.02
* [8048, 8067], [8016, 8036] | 1.02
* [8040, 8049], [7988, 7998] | 1.03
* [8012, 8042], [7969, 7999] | 1.01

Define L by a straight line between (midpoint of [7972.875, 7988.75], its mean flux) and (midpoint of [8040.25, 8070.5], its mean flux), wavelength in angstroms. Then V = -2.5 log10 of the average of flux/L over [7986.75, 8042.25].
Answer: 0.01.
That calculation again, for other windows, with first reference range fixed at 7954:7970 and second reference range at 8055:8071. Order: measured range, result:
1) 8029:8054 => 0.01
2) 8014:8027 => 0.02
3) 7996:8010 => 0.01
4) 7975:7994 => 0.00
